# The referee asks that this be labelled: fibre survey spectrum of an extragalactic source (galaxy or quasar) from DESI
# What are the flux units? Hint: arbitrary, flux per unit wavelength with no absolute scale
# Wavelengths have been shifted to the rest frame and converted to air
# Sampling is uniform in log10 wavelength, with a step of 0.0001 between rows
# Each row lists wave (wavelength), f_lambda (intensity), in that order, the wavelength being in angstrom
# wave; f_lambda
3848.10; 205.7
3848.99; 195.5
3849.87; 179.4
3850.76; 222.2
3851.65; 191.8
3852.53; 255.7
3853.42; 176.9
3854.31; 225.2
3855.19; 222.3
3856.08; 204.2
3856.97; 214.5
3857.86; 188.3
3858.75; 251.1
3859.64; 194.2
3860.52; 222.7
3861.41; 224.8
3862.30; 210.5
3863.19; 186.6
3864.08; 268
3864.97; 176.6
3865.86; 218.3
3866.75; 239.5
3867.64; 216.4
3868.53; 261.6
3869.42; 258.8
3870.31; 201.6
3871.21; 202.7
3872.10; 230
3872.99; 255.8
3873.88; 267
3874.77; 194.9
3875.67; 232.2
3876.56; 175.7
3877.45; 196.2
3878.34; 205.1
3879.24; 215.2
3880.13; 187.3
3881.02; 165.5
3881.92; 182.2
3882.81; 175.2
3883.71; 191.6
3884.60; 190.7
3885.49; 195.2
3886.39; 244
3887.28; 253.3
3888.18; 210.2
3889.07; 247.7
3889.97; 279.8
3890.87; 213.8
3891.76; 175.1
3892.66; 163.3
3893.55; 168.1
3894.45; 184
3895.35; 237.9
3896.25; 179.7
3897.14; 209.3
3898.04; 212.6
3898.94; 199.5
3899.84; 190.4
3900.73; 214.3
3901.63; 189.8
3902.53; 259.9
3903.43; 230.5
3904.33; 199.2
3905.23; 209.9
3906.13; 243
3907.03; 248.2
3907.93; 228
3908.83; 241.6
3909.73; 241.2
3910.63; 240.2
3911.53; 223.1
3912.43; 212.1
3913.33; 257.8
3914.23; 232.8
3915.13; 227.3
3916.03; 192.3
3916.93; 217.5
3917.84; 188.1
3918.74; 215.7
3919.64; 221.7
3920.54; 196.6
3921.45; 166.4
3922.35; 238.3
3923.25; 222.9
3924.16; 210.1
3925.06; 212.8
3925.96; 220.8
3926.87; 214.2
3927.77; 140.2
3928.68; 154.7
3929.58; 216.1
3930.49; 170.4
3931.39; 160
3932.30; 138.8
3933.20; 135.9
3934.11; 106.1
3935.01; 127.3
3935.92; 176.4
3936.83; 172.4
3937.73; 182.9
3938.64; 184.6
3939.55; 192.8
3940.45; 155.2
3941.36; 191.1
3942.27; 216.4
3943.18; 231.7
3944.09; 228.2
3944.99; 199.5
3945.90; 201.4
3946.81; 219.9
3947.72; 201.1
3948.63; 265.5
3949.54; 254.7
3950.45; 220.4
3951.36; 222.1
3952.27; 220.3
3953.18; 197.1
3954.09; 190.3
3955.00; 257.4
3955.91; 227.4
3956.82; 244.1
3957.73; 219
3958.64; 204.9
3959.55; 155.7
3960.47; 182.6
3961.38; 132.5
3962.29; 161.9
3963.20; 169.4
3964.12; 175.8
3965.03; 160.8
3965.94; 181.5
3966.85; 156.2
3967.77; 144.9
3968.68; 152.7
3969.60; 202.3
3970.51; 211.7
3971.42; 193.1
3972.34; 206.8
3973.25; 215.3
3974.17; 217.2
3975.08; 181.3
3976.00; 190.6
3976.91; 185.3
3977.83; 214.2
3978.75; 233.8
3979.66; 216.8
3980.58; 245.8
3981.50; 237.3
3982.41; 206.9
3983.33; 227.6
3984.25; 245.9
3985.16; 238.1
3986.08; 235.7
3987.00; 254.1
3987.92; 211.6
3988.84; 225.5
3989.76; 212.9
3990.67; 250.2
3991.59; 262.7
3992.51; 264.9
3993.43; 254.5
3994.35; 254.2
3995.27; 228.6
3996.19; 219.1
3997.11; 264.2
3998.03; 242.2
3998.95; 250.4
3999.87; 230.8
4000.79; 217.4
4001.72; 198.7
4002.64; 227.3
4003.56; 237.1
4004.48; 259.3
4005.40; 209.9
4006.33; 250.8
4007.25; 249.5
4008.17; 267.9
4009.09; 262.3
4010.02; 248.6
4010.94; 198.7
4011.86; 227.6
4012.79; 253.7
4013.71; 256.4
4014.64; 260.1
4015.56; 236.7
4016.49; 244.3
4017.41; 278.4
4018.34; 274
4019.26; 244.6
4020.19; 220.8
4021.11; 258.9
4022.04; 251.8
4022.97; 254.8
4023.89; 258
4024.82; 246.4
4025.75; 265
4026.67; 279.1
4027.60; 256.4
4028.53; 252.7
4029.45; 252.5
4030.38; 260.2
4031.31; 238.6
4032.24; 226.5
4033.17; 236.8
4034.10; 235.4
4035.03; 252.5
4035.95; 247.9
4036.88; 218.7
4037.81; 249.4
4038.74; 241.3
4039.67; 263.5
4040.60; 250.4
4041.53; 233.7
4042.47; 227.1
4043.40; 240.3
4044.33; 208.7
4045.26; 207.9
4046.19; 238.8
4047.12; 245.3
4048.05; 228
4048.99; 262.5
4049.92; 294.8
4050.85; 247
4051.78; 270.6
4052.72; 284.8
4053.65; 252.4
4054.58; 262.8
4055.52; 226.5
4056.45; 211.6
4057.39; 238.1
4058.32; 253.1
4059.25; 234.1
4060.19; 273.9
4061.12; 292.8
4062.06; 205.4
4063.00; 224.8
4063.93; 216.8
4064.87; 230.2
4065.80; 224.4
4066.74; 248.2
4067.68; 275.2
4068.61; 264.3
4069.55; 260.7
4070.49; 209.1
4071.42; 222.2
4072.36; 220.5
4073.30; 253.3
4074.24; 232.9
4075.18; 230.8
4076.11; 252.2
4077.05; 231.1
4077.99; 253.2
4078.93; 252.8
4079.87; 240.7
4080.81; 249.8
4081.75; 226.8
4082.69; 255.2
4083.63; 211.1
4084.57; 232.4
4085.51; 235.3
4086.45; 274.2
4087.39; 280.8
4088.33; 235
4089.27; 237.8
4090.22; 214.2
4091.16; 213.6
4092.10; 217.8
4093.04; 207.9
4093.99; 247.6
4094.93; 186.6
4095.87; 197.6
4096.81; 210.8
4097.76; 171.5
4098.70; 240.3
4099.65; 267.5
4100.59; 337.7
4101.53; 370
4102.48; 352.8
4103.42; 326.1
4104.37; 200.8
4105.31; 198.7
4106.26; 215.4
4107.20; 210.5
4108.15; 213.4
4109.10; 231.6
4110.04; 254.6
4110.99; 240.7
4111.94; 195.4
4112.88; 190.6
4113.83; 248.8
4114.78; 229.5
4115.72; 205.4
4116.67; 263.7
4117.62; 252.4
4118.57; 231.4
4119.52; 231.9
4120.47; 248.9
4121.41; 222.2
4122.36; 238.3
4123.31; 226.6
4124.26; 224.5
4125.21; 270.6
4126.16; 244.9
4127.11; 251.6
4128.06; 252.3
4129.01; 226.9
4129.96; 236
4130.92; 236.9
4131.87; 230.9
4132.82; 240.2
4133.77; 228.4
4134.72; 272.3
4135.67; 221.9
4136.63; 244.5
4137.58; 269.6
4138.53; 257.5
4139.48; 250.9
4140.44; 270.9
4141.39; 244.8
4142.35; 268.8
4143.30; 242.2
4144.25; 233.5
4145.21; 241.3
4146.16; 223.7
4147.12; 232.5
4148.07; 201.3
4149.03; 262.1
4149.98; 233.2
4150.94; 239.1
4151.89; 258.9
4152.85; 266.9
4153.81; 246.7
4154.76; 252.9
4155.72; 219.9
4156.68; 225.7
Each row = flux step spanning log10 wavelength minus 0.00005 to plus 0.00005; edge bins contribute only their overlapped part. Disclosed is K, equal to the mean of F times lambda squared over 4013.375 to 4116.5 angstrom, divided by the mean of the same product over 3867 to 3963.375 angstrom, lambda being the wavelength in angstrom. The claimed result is 1.27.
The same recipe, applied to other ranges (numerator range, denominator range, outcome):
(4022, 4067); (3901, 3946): 1.29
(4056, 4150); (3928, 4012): 1.23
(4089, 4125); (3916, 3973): 1.33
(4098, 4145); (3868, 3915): 1.28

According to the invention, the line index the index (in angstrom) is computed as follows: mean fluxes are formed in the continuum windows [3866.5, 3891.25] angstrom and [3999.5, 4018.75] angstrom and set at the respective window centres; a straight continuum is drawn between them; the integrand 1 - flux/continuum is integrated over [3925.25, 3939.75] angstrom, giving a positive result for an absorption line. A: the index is 3.7 angstrom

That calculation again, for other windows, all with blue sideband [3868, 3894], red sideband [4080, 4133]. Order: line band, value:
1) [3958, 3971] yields 2.9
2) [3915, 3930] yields 1.0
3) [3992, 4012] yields -1.2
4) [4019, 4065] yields -2.9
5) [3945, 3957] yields -0.2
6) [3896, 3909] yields -0.2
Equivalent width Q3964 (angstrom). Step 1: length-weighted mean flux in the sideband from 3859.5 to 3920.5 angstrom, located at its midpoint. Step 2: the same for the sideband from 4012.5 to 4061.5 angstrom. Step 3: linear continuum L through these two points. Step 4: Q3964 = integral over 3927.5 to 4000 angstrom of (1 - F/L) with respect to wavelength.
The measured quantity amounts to 8.8 angstrom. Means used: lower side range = 215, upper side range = 249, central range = 204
